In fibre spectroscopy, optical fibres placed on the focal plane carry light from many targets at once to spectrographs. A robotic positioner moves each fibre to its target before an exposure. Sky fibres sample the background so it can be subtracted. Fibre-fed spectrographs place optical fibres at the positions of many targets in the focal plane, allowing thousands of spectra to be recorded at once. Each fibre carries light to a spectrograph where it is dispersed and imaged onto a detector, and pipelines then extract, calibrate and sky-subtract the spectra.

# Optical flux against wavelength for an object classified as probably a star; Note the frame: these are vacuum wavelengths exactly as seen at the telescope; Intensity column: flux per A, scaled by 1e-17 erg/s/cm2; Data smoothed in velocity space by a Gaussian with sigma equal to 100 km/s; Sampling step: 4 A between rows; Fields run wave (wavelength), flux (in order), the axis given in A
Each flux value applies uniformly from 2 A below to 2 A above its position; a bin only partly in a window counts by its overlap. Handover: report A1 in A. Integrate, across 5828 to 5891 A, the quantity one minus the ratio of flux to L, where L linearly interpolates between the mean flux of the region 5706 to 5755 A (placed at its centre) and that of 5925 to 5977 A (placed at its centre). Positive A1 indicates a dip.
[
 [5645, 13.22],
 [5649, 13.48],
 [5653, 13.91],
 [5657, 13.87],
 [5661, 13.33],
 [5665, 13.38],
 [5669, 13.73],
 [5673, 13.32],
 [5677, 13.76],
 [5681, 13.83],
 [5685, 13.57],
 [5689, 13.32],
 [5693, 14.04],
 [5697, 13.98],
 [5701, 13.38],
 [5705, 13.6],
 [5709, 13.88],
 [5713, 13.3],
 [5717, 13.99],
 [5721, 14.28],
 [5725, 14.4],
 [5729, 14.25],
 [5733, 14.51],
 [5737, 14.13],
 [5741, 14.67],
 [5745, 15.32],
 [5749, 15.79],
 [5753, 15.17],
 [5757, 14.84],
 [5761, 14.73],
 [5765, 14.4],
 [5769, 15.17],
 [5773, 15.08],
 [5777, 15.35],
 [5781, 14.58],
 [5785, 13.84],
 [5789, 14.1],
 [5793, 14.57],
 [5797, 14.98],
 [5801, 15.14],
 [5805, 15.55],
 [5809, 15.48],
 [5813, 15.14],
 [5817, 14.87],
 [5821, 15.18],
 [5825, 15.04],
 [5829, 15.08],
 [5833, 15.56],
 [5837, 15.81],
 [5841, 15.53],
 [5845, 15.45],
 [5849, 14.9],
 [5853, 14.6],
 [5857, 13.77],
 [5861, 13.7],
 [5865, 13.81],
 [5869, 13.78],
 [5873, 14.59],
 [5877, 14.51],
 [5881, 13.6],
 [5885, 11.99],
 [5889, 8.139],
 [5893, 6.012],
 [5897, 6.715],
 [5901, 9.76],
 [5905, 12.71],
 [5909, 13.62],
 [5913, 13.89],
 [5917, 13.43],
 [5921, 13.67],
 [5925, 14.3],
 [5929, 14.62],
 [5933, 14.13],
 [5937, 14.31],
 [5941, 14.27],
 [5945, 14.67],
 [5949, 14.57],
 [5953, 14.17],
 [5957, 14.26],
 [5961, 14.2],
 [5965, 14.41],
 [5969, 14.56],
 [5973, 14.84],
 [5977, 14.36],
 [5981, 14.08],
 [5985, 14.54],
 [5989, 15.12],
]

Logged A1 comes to 1.7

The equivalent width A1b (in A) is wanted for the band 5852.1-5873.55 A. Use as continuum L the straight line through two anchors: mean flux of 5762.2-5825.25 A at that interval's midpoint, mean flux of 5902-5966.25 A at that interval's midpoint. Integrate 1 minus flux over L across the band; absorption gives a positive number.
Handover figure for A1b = 0.7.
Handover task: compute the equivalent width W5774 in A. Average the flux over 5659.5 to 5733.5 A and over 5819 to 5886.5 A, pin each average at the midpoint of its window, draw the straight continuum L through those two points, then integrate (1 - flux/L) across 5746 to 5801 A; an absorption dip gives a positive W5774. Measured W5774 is -2.7 A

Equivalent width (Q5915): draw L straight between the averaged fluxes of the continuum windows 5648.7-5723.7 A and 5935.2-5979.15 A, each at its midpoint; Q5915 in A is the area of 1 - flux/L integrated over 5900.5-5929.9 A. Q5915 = 1.9 A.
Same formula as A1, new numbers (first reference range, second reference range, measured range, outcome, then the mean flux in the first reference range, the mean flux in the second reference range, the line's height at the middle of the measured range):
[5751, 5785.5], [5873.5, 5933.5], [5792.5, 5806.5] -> -0.88 A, 14.8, 12.1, 14.2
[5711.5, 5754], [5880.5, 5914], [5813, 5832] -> -4.25 A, 14.5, 10.5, 12.3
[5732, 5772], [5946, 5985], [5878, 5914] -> 9.46 A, 14.9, 14.4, 14.6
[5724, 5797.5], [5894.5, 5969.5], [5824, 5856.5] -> -2.45 A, 14.7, 13.4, 14.1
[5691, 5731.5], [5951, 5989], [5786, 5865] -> -4.41 A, 13.9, 14.4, 14.1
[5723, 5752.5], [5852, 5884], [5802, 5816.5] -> -1.01 A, 14.7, 14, 14.3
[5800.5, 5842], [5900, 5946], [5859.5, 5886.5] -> 1.37 A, 15.3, 13.7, 14.5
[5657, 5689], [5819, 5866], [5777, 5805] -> -0.34 A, 13.6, 14.9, 14.5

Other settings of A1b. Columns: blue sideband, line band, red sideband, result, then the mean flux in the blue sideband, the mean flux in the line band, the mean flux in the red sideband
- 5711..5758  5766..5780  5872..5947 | -1.0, 14.5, 15.1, 12.5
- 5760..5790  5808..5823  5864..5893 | -1.5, 14.7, 15.1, 12.4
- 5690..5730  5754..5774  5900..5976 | -1.4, 13.9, 14.8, 14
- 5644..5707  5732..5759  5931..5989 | -2.2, 13.6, 14.9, 14.4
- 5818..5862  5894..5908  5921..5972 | 4.7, 15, 9.74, 14.4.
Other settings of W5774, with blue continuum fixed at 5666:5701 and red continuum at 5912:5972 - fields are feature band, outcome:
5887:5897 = 5.0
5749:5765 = -1.3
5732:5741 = -0.4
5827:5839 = -1.3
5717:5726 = -0.3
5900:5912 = 1.5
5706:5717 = 0.1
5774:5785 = -0.7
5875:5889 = 1.5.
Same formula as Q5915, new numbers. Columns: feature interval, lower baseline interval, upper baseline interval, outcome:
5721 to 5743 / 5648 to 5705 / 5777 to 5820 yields -0.3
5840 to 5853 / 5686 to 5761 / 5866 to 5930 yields -2.4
